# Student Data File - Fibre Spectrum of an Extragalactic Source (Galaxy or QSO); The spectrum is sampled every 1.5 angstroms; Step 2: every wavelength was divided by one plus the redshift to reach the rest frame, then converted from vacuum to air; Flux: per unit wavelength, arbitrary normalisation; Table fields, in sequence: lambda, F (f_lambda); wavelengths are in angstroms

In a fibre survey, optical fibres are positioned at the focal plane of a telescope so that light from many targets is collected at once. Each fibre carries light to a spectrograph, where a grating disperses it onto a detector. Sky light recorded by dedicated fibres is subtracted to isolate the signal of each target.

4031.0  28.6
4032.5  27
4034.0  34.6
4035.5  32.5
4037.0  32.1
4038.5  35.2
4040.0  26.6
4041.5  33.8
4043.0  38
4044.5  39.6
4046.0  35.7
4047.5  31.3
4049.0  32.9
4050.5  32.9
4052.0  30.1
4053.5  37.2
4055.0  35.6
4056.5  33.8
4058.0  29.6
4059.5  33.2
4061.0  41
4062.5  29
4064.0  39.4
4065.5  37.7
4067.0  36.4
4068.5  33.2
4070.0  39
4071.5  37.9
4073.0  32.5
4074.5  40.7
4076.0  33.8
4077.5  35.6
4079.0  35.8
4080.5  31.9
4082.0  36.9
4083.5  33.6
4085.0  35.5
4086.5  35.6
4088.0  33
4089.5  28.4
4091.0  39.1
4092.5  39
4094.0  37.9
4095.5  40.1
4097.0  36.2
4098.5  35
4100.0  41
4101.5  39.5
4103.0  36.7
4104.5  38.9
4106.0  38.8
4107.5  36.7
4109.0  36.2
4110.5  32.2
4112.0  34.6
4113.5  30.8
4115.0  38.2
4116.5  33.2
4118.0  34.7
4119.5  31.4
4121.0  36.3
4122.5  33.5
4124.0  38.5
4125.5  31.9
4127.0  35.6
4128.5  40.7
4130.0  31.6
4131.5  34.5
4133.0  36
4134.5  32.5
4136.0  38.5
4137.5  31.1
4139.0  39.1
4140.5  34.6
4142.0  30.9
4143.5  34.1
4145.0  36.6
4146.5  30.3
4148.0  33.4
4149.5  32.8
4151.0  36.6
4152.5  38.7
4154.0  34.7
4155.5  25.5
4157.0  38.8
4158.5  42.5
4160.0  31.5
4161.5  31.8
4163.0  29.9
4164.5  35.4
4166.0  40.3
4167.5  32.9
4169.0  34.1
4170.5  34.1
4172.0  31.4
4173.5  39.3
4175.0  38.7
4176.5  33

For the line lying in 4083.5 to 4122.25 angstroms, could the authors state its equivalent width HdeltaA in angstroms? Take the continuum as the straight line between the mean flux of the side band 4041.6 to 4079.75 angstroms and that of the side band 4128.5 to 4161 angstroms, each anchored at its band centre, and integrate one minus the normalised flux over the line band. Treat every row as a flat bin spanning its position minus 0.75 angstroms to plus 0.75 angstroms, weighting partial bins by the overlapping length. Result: -1.1 angstroms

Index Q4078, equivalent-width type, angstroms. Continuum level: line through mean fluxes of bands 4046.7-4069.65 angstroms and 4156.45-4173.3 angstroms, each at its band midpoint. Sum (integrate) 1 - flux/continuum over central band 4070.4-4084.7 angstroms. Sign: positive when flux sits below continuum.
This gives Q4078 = -0.5 angstroms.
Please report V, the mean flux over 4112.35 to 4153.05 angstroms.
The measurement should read 34.6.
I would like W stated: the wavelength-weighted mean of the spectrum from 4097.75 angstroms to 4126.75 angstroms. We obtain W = 35.7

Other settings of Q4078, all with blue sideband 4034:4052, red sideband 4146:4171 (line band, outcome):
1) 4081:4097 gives -0.9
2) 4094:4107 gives -1.6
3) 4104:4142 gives -1.1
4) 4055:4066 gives -0.4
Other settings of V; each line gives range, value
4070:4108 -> 36.5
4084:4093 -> 35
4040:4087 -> 35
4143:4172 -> 34.3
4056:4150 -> 35.3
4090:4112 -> 37.5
